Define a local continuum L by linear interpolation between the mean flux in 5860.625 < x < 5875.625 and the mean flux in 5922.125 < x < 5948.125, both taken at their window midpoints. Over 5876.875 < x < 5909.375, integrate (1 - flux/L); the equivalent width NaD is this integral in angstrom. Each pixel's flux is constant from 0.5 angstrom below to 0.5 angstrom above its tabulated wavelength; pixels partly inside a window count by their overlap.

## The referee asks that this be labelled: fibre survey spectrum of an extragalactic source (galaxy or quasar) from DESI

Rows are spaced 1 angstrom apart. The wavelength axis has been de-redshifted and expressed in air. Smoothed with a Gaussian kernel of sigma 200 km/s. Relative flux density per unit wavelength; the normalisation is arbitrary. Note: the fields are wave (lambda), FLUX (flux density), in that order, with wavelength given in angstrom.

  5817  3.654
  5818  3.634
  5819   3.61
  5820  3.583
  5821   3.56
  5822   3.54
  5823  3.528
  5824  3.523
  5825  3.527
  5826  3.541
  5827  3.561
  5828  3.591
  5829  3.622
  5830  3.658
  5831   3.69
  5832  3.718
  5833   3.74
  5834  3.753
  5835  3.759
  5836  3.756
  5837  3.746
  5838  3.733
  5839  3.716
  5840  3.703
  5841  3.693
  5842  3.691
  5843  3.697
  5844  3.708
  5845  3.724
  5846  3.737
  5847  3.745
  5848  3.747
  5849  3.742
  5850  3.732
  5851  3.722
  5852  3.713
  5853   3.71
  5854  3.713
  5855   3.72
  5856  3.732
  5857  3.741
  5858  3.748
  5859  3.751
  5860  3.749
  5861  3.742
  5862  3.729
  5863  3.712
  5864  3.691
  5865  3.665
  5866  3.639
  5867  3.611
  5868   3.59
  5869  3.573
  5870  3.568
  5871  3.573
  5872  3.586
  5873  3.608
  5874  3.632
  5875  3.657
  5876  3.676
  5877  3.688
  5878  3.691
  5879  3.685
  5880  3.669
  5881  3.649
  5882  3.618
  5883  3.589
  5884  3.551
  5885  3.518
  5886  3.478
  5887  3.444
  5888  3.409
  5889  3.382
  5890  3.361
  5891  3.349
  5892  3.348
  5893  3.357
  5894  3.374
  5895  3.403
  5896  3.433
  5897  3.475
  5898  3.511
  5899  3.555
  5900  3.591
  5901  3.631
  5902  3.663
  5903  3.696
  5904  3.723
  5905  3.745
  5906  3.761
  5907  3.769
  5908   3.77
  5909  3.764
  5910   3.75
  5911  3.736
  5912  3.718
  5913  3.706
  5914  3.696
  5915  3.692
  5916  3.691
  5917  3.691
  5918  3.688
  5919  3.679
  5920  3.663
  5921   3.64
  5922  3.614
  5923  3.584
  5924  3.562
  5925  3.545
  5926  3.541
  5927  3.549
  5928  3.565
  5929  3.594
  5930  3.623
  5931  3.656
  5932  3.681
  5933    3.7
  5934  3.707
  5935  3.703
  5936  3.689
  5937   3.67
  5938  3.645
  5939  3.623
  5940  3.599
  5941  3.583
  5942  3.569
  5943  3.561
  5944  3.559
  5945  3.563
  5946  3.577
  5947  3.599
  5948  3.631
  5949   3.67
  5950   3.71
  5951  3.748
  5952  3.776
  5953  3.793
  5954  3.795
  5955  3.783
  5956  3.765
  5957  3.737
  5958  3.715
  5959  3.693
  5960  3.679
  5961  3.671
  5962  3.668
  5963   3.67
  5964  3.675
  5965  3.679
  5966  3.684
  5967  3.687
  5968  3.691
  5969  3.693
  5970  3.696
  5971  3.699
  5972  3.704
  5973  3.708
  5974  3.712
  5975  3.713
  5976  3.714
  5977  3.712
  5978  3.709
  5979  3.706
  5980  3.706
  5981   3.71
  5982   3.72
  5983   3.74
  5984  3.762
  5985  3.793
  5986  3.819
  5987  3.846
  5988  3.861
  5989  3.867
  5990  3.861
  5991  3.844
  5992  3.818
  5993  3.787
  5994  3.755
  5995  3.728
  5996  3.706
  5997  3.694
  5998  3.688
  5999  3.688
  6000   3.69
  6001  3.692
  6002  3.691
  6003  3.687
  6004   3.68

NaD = 0.6 angstrom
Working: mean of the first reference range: 3.64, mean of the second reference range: 3.61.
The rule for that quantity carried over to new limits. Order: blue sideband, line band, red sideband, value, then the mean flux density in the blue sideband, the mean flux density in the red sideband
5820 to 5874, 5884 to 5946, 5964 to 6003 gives 1.8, 3.67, 3.73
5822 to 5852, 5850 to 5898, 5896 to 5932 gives 0.9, 3.68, 3.65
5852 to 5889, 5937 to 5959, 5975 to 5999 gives 0.3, 3.64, 3.76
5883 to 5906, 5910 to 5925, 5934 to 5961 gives -0.4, 3.51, 3.67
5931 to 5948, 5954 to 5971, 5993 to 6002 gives -0.2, 3.63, 3.71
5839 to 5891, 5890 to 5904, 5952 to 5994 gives 0.7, 3.65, 3.74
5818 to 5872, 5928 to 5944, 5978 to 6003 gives 0.4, 3.67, 3.75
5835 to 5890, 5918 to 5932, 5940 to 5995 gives 0.3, 3.66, 3.71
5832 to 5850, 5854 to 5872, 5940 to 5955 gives 0.2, 3.73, 3.66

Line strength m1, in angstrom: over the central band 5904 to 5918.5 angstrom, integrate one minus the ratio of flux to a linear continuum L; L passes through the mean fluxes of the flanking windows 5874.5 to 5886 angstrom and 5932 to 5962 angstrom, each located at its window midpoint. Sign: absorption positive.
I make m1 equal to -0.3 angstrom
